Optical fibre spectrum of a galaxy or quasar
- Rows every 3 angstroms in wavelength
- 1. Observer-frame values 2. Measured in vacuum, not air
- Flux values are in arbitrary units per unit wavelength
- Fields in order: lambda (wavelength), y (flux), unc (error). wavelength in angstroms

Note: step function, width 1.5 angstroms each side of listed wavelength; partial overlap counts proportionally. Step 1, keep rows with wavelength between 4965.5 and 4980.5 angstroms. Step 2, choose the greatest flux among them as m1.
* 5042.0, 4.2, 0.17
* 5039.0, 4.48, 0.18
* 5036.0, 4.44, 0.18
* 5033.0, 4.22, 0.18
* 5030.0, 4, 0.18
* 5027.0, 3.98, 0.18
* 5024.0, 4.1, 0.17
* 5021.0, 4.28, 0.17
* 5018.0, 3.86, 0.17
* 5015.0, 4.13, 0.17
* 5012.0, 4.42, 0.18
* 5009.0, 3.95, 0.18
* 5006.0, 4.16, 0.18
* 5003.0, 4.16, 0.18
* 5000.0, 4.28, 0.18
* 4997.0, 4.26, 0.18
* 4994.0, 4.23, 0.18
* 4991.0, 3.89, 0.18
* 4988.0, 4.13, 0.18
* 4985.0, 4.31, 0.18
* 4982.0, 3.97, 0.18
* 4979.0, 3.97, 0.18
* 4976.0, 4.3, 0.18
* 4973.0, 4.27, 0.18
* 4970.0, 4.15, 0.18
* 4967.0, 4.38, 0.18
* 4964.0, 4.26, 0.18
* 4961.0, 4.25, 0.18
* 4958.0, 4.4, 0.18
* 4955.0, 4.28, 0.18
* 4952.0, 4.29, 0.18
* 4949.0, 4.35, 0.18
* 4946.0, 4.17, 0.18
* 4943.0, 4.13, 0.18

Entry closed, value 4.38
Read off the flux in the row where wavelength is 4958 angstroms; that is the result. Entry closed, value 4.4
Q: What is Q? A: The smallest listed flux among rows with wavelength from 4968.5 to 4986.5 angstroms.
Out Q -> 3.97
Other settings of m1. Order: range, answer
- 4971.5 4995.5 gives 4.31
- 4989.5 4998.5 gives 4.26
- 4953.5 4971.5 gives 4.4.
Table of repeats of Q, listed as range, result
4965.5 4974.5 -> 4.15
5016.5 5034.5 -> 3.86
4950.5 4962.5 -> 4.25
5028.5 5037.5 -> 4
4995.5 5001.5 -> 4.26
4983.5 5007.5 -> 3.89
